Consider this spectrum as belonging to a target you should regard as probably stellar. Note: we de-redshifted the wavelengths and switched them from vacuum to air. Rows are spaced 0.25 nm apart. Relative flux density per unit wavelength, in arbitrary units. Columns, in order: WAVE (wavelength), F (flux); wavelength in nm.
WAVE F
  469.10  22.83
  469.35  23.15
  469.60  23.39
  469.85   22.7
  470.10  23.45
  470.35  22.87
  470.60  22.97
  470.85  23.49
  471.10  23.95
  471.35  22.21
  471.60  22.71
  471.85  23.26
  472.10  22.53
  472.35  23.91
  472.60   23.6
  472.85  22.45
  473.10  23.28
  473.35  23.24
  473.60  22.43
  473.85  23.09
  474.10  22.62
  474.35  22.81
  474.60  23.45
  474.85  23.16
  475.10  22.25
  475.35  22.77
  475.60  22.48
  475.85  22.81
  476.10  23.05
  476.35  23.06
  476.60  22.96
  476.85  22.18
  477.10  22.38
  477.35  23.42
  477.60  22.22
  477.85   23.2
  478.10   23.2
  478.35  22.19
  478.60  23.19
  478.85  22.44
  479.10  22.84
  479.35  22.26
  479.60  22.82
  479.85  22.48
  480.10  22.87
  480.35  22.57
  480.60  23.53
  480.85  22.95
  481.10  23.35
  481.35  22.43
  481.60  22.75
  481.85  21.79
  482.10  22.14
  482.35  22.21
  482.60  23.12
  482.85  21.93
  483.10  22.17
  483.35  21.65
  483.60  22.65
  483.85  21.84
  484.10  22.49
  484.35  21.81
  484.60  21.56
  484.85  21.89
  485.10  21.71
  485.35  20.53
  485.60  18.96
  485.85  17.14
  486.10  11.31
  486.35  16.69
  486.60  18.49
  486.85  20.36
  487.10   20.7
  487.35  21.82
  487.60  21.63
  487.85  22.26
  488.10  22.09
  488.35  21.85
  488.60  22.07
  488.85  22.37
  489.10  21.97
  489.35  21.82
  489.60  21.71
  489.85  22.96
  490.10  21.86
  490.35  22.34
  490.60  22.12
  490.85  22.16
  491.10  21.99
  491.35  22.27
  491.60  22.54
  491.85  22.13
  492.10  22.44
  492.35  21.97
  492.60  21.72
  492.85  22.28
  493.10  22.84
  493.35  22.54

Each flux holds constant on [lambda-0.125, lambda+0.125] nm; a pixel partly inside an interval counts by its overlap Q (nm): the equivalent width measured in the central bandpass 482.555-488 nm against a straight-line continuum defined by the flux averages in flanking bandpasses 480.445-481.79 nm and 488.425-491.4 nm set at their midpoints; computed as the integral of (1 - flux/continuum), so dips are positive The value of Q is 0.49 nm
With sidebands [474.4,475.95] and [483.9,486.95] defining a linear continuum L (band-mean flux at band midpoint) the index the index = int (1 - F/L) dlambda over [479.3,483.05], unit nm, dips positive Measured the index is -0.316 nm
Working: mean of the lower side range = 22.8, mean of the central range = 22.6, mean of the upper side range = 19.5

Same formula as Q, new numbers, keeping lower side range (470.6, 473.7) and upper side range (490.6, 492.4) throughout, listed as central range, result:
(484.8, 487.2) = 0.41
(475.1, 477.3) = 0.02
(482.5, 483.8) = 0.02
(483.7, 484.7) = 0.03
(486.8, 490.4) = 0.08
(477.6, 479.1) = 0.00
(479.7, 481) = -0.01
